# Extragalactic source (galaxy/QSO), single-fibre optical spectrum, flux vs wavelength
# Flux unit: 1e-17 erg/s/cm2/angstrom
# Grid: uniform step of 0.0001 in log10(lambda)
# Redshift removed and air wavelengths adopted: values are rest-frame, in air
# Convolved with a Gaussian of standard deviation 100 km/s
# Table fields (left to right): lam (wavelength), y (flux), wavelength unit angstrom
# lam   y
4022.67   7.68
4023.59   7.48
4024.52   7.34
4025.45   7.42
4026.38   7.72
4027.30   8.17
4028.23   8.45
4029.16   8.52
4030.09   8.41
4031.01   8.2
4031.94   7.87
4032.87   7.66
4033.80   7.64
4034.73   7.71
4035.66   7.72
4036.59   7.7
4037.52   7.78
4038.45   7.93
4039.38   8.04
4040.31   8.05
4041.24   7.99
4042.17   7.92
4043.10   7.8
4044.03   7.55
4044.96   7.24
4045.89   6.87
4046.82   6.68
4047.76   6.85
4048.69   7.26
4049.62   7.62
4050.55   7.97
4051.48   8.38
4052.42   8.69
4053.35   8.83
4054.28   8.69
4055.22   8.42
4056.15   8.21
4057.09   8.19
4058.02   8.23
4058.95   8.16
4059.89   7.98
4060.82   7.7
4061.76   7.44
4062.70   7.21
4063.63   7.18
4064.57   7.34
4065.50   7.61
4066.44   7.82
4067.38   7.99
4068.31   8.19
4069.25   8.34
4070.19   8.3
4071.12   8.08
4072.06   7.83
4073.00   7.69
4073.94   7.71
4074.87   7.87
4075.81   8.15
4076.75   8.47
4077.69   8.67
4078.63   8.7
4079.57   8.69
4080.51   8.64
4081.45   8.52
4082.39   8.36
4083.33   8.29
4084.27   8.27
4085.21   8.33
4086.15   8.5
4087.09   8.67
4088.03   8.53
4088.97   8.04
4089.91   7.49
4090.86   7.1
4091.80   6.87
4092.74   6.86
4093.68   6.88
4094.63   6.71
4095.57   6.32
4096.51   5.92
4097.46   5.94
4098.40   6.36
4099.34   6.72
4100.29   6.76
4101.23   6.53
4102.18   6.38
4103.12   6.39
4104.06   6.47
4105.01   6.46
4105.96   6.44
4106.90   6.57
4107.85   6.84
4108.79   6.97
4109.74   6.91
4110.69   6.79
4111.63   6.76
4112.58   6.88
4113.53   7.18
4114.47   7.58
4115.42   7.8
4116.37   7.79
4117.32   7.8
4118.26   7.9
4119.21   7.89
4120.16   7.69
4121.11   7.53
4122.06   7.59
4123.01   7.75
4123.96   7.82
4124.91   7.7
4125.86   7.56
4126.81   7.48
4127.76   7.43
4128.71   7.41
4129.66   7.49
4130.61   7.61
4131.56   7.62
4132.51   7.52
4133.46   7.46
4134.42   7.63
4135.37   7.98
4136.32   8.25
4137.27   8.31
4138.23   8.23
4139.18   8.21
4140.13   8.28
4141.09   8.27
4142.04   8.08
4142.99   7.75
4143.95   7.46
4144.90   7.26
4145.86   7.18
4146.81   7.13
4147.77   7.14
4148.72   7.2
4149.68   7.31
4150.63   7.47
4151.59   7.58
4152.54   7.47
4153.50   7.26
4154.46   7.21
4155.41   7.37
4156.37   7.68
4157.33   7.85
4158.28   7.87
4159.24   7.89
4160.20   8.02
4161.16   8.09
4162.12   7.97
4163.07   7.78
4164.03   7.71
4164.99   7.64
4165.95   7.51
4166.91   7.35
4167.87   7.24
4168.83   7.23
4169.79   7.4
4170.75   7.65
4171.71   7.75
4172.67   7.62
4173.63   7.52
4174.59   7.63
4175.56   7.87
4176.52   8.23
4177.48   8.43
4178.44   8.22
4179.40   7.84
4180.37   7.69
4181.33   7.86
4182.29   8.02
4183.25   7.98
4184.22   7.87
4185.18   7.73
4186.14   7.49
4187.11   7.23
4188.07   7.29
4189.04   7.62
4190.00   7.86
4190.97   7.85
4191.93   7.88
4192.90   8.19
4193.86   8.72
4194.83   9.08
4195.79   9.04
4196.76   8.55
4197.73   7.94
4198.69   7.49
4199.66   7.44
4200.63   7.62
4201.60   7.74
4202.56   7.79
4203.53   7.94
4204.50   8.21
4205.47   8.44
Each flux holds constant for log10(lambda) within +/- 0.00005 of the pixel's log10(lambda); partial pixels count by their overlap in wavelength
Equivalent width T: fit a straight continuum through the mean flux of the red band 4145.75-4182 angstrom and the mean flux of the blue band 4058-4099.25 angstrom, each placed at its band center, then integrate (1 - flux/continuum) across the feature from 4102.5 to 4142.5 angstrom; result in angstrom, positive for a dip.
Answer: 1.1 angstrom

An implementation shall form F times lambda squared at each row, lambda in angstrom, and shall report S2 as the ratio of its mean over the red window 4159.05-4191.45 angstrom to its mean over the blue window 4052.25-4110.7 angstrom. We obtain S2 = 1.1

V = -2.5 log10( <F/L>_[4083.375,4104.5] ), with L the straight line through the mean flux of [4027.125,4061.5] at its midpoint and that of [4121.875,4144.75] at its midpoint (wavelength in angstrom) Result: 0.11 mag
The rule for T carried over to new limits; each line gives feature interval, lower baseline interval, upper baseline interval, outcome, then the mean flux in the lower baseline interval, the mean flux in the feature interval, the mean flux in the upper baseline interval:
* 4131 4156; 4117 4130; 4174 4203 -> 0.31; 7.65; 7.64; 7.94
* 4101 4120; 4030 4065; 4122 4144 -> 1.87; 7.81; 7.03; 7.8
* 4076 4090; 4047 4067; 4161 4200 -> -1.00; 7.87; 8.43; 7.84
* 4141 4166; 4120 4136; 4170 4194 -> 0.39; 7.61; 7.59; 7.82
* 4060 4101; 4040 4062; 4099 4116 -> -2.10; 7.87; 7.69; 6.81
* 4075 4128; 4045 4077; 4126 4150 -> 2.32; 7.87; 7.42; 7.67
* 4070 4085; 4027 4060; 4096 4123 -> -1.68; 7.92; 8.27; 6.97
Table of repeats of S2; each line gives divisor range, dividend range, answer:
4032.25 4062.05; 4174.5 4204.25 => 1.09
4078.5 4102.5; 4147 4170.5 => 1.05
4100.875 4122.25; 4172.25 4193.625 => 1.14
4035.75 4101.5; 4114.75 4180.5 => 1.03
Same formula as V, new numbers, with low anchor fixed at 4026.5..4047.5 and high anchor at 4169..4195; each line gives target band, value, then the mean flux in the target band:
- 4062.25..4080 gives -0.02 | 7.99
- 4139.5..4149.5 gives 0.04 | 7.57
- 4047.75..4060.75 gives -0.05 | 8.14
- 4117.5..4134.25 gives 0.03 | 7.62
